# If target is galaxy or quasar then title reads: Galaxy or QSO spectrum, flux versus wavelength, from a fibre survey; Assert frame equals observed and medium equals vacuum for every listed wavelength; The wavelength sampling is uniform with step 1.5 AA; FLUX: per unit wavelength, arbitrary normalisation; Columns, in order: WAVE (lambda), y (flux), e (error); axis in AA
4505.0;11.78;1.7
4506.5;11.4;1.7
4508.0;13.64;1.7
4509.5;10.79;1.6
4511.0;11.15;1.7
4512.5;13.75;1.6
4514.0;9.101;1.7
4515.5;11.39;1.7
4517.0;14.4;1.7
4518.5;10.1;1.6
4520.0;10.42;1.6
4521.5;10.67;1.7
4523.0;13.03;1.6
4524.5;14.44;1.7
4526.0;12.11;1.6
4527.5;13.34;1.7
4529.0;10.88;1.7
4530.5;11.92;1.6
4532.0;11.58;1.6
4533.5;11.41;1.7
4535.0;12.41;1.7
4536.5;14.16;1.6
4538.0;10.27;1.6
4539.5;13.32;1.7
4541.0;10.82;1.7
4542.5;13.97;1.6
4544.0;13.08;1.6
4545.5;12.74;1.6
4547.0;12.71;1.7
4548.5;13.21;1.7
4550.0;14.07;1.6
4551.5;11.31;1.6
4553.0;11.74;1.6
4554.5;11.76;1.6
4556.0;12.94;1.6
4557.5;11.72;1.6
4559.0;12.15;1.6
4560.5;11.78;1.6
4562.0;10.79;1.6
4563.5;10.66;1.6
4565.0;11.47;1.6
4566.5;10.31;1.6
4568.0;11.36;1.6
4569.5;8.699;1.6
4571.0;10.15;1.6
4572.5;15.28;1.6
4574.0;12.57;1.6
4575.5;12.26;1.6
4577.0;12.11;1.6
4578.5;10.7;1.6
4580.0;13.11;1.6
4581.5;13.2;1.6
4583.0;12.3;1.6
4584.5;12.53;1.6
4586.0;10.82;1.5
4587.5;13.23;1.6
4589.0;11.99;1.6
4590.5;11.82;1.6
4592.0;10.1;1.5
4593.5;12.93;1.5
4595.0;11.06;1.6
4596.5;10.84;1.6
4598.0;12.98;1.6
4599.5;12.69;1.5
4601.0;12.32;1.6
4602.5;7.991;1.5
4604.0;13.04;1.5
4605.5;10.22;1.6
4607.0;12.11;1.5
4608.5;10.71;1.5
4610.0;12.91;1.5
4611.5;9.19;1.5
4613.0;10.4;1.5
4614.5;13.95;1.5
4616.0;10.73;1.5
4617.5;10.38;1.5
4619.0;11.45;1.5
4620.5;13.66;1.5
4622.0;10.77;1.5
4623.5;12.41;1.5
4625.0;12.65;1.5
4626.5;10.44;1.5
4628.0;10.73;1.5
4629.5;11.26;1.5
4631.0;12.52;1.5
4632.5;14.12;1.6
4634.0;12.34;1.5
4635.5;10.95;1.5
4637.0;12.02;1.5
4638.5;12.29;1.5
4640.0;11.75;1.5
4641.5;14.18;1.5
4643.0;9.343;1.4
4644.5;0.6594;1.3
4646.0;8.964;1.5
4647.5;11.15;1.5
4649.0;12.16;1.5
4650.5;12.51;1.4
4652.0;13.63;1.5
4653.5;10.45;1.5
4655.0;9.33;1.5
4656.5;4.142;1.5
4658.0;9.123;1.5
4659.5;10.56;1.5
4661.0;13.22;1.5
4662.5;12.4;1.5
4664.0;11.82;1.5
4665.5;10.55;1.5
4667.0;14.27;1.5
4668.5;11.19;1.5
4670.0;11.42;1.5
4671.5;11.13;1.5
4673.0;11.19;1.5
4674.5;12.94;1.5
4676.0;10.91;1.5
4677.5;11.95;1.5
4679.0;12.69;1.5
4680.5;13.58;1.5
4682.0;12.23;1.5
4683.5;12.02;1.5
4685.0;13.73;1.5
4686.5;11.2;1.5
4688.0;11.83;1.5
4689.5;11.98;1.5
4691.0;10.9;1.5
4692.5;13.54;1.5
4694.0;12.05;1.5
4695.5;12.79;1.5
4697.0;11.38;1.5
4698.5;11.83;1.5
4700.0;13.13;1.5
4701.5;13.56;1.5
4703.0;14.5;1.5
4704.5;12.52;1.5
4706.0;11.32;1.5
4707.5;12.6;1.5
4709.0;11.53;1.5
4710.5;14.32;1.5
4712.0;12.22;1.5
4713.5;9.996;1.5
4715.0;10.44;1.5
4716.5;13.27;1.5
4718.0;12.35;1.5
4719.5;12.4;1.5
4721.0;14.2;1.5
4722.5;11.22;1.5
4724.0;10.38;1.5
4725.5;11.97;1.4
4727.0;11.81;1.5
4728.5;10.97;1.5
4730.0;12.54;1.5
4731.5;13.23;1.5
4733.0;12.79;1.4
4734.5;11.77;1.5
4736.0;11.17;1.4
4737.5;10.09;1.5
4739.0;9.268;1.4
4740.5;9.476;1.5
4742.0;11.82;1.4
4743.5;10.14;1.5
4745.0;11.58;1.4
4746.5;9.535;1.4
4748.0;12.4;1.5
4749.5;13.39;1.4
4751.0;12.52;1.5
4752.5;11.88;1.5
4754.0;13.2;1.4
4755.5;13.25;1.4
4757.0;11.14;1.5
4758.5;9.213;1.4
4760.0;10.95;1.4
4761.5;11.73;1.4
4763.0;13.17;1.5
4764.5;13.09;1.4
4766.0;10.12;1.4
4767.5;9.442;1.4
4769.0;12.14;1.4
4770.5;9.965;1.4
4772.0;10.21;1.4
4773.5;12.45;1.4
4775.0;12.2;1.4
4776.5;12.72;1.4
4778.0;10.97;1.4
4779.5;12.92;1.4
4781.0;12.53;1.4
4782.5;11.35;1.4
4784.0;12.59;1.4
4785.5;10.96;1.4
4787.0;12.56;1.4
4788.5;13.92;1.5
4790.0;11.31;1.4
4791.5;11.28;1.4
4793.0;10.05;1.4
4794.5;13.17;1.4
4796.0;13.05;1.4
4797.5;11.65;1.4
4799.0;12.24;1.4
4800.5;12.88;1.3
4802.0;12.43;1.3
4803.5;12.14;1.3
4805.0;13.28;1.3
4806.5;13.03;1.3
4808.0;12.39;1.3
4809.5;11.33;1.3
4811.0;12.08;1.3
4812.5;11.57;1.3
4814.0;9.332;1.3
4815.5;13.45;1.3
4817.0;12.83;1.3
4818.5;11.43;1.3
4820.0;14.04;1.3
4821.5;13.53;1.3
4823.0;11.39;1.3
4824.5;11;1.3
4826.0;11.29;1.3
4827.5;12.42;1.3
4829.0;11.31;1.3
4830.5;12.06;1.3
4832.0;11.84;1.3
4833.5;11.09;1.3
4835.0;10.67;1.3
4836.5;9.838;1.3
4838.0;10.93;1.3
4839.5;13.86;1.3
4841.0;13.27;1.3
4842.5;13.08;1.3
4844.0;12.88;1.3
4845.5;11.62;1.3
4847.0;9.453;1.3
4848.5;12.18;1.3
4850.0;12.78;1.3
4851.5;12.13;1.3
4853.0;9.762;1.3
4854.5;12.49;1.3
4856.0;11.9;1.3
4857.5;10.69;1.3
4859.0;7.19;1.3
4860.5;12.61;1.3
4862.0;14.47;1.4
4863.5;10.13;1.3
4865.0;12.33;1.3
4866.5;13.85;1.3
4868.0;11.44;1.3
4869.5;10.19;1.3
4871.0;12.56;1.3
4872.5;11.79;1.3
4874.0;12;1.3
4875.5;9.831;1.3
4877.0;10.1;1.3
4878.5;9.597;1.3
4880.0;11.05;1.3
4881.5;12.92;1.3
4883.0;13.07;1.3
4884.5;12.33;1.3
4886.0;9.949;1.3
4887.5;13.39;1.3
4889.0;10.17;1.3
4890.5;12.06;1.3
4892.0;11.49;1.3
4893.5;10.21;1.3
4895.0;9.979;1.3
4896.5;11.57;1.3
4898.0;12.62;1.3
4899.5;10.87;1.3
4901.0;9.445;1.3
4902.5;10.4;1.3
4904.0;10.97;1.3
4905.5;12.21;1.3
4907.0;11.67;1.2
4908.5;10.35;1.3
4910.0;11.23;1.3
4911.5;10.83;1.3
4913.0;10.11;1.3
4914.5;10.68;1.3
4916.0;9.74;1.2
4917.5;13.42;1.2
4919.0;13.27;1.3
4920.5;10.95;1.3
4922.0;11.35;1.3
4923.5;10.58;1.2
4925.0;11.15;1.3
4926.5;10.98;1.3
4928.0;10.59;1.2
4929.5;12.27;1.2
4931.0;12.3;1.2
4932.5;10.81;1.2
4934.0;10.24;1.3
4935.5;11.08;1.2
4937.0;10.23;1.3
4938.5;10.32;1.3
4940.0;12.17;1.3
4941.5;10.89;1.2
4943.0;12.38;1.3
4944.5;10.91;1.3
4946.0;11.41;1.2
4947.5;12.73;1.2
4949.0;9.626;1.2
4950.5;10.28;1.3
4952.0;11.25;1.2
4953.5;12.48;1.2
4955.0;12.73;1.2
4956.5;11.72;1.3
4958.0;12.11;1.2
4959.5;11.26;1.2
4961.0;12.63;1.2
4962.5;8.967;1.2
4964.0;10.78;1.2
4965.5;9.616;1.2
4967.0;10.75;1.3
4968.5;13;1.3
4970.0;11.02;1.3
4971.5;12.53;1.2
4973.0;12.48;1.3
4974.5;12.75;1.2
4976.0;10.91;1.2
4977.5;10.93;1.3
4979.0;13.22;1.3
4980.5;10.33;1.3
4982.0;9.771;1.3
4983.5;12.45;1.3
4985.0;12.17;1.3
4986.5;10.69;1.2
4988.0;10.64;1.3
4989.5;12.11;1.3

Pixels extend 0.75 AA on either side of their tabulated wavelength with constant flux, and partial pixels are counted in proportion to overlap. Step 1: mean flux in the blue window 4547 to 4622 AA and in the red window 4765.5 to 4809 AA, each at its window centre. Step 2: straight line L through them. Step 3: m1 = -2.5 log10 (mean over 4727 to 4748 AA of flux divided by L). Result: 0.067 mag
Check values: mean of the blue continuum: 11.7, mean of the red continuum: 11.9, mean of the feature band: 11.2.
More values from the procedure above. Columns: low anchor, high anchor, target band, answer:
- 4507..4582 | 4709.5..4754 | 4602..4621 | 0.06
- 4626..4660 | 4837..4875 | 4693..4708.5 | -0.15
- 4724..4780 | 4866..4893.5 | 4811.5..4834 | -0.04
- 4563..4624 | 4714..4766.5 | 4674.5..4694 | -0.05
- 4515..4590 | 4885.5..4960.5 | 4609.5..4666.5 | 0.07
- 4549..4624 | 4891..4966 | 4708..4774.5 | -0.01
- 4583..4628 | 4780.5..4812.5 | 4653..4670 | 0.11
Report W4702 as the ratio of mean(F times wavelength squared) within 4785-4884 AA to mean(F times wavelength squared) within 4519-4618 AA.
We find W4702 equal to 1.12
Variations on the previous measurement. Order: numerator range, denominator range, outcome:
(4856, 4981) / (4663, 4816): 1.02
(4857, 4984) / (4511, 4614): 1.11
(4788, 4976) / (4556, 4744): 1.09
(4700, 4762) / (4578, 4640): 1.06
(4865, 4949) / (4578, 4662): 1.13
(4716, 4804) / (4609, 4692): 1.08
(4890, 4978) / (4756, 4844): 1.00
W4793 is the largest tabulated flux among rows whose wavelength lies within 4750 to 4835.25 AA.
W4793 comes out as 14.04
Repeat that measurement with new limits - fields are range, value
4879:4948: 13.42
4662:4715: 14.5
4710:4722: 14.32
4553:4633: 15.28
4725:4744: 13.23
